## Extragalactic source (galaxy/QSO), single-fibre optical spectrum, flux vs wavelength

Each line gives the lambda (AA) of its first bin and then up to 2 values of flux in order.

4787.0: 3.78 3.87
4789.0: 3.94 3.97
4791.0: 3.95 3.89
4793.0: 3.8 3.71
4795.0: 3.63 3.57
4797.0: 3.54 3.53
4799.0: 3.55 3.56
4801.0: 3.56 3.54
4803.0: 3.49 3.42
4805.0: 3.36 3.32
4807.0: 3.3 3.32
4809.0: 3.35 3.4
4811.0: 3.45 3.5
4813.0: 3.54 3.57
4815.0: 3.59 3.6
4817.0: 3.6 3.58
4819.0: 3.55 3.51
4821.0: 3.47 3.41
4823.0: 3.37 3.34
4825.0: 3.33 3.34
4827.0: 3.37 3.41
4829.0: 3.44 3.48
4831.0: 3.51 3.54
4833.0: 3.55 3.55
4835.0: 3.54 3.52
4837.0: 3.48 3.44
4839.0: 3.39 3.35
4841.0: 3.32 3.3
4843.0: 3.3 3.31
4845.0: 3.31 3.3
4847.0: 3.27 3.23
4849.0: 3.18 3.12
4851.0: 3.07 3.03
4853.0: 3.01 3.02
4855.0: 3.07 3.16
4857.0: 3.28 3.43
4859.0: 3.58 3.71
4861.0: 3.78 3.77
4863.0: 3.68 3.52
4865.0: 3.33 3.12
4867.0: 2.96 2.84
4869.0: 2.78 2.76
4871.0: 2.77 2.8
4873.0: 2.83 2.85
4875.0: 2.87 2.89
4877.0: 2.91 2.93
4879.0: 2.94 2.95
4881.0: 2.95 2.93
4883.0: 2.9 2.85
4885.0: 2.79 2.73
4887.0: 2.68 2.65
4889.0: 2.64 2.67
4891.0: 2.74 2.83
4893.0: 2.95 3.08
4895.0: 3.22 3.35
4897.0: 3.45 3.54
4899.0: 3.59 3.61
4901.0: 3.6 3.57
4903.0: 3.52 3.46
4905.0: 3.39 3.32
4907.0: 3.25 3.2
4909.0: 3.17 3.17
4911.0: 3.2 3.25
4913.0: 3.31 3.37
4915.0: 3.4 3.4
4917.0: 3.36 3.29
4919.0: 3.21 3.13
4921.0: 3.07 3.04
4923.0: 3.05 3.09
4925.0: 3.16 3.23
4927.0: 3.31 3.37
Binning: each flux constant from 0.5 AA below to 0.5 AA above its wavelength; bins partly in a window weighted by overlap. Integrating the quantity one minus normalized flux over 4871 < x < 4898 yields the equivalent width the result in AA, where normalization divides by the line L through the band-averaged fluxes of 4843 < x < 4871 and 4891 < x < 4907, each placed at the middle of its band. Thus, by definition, 3.2 AA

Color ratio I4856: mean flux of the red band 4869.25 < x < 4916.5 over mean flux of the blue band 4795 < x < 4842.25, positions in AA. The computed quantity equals 0.9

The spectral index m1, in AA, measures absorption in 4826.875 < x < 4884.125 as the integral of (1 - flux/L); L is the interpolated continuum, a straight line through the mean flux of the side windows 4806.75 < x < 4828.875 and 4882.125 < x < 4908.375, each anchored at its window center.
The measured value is 1.4 AA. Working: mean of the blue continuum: 3.45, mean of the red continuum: 3.13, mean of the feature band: 3.22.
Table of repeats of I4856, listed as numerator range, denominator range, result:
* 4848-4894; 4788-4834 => 0.86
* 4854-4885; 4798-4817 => 0.89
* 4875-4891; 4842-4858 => 0.89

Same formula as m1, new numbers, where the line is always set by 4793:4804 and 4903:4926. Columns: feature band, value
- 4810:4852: 0.85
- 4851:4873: 1.27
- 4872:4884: 1.62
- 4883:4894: 1.80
